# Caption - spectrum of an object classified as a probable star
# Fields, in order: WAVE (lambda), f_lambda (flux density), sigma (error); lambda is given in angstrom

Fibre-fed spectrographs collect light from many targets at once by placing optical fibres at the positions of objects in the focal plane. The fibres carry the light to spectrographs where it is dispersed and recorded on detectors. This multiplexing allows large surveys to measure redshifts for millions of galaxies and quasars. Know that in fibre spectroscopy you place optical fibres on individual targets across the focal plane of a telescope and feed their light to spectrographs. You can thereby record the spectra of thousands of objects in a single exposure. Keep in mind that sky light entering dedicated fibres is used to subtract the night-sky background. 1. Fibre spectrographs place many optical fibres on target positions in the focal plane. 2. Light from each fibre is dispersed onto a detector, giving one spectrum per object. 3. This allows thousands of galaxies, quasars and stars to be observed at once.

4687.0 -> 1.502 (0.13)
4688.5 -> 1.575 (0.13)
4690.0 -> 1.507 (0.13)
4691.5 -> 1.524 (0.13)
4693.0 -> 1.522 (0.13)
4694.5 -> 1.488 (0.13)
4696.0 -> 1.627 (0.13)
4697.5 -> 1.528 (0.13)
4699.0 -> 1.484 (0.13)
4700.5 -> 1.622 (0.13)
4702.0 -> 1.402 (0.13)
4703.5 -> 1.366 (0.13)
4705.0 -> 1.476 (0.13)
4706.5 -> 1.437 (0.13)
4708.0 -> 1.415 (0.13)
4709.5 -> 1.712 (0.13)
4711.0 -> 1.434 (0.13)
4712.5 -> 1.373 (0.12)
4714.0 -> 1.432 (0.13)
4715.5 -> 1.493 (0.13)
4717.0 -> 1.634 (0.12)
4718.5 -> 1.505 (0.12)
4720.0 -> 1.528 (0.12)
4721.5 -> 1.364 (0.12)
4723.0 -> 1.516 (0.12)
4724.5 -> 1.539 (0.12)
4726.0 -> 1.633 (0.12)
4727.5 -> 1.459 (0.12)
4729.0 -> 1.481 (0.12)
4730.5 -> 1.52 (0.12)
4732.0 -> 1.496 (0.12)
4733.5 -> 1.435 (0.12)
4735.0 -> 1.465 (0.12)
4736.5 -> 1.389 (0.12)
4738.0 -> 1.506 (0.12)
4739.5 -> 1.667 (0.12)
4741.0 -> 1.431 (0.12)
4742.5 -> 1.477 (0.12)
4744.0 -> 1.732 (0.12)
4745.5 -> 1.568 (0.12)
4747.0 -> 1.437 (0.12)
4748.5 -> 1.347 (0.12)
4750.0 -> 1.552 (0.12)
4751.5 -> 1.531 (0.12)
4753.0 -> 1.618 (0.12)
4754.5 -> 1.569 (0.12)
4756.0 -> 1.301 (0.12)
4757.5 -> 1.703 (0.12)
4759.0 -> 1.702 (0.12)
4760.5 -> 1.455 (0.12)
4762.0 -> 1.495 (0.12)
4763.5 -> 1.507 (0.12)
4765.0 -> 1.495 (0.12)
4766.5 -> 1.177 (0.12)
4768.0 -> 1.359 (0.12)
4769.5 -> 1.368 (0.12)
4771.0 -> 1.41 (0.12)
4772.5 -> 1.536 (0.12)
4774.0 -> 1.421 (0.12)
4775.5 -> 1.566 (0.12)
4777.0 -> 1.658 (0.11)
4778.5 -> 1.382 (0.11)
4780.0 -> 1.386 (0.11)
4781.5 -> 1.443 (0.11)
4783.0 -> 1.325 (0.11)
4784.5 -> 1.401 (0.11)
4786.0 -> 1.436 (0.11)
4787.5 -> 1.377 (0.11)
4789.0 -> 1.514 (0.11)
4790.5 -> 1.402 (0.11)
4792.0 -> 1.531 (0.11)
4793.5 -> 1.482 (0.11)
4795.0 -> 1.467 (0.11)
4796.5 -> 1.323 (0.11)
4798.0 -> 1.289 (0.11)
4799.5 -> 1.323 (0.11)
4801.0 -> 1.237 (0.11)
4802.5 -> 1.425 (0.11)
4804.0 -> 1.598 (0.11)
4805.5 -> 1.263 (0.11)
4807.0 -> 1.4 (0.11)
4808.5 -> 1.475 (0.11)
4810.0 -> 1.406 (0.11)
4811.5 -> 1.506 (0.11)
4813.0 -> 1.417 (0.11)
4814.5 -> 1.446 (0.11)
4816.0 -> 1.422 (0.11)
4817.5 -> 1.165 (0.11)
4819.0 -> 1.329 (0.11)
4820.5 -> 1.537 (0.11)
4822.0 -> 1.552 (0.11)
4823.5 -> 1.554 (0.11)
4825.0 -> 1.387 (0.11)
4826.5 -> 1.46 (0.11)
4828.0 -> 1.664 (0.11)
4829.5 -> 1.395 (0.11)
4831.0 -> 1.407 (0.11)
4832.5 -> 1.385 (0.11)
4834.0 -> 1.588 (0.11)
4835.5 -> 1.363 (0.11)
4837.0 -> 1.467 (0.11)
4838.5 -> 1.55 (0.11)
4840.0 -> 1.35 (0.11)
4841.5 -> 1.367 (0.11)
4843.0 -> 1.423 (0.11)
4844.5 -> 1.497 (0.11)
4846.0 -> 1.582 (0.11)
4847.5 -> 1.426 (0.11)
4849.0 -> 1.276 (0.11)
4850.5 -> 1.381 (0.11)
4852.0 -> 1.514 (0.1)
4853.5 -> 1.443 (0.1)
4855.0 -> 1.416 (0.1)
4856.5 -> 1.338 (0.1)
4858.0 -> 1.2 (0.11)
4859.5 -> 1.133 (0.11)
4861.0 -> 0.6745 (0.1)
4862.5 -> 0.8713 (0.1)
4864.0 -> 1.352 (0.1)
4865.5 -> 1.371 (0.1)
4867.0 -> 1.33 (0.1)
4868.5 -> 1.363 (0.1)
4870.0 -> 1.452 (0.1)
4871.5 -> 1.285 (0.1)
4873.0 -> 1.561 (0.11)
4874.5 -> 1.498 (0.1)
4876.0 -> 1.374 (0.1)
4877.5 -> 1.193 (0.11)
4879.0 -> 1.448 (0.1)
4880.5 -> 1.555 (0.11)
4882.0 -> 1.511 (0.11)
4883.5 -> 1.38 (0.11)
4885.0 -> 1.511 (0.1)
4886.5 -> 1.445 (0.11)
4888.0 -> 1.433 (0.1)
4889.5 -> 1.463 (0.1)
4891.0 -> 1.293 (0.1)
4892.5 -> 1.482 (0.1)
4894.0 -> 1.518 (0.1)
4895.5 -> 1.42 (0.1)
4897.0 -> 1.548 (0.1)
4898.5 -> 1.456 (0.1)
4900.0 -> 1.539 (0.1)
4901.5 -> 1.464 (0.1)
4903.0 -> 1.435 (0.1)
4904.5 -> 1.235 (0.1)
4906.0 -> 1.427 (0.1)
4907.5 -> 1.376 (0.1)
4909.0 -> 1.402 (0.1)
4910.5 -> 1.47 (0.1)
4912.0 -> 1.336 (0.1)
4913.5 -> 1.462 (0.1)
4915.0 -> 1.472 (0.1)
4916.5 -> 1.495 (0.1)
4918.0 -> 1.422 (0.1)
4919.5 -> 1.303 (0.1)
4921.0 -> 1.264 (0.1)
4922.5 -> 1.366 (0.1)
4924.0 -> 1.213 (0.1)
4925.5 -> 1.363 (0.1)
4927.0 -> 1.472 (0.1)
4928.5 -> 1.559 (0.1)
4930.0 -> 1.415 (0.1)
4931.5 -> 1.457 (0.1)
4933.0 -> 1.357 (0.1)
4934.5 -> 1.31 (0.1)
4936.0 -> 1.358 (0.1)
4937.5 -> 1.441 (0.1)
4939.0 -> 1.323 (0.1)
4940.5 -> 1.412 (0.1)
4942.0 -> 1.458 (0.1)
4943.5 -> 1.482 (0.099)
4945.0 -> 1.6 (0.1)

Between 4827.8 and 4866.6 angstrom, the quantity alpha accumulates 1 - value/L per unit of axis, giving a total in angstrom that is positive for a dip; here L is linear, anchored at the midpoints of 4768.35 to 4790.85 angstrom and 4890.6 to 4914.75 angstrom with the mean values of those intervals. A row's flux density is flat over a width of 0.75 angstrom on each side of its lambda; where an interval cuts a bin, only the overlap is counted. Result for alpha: 2.1 angstrom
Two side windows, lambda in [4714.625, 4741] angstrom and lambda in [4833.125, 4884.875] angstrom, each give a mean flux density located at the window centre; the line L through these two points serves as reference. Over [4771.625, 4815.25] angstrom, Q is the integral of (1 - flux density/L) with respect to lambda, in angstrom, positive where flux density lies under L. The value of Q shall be 0.3 angstrom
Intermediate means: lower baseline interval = 1.51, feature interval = 1.43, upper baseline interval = 1.37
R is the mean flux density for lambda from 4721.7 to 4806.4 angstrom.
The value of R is 1.47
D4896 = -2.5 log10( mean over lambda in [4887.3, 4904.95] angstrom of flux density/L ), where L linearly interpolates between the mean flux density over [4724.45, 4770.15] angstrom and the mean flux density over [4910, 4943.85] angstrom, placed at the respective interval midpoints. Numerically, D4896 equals -0.02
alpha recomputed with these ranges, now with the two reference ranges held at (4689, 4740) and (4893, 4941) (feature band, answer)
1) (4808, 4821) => 0.42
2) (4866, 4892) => 0.16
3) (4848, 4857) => 0.26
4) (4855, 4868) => 2.32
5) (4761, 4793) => 0.72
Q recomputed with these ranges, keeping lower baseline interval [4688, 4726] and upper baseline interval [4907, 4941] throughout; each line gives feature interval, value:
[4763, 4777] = 0.3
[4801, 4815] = 0.2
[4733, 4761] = -0.7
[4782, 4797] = 0.3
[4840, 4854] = 0.0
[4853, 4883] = 2.2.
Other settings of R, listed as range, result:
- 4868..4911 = 1.43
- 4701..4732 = 1.49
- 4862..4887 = 1.39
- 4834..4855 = 1.44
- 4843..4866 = 1.3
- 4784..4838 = 1.43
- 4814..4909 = 1.4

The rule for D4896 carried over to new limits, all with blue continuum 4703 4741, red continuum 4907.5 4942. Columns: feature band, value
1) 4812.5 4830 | 0.00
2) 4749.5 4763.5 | -0.05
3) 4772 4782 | -0.01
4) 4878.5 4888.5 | -0.04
